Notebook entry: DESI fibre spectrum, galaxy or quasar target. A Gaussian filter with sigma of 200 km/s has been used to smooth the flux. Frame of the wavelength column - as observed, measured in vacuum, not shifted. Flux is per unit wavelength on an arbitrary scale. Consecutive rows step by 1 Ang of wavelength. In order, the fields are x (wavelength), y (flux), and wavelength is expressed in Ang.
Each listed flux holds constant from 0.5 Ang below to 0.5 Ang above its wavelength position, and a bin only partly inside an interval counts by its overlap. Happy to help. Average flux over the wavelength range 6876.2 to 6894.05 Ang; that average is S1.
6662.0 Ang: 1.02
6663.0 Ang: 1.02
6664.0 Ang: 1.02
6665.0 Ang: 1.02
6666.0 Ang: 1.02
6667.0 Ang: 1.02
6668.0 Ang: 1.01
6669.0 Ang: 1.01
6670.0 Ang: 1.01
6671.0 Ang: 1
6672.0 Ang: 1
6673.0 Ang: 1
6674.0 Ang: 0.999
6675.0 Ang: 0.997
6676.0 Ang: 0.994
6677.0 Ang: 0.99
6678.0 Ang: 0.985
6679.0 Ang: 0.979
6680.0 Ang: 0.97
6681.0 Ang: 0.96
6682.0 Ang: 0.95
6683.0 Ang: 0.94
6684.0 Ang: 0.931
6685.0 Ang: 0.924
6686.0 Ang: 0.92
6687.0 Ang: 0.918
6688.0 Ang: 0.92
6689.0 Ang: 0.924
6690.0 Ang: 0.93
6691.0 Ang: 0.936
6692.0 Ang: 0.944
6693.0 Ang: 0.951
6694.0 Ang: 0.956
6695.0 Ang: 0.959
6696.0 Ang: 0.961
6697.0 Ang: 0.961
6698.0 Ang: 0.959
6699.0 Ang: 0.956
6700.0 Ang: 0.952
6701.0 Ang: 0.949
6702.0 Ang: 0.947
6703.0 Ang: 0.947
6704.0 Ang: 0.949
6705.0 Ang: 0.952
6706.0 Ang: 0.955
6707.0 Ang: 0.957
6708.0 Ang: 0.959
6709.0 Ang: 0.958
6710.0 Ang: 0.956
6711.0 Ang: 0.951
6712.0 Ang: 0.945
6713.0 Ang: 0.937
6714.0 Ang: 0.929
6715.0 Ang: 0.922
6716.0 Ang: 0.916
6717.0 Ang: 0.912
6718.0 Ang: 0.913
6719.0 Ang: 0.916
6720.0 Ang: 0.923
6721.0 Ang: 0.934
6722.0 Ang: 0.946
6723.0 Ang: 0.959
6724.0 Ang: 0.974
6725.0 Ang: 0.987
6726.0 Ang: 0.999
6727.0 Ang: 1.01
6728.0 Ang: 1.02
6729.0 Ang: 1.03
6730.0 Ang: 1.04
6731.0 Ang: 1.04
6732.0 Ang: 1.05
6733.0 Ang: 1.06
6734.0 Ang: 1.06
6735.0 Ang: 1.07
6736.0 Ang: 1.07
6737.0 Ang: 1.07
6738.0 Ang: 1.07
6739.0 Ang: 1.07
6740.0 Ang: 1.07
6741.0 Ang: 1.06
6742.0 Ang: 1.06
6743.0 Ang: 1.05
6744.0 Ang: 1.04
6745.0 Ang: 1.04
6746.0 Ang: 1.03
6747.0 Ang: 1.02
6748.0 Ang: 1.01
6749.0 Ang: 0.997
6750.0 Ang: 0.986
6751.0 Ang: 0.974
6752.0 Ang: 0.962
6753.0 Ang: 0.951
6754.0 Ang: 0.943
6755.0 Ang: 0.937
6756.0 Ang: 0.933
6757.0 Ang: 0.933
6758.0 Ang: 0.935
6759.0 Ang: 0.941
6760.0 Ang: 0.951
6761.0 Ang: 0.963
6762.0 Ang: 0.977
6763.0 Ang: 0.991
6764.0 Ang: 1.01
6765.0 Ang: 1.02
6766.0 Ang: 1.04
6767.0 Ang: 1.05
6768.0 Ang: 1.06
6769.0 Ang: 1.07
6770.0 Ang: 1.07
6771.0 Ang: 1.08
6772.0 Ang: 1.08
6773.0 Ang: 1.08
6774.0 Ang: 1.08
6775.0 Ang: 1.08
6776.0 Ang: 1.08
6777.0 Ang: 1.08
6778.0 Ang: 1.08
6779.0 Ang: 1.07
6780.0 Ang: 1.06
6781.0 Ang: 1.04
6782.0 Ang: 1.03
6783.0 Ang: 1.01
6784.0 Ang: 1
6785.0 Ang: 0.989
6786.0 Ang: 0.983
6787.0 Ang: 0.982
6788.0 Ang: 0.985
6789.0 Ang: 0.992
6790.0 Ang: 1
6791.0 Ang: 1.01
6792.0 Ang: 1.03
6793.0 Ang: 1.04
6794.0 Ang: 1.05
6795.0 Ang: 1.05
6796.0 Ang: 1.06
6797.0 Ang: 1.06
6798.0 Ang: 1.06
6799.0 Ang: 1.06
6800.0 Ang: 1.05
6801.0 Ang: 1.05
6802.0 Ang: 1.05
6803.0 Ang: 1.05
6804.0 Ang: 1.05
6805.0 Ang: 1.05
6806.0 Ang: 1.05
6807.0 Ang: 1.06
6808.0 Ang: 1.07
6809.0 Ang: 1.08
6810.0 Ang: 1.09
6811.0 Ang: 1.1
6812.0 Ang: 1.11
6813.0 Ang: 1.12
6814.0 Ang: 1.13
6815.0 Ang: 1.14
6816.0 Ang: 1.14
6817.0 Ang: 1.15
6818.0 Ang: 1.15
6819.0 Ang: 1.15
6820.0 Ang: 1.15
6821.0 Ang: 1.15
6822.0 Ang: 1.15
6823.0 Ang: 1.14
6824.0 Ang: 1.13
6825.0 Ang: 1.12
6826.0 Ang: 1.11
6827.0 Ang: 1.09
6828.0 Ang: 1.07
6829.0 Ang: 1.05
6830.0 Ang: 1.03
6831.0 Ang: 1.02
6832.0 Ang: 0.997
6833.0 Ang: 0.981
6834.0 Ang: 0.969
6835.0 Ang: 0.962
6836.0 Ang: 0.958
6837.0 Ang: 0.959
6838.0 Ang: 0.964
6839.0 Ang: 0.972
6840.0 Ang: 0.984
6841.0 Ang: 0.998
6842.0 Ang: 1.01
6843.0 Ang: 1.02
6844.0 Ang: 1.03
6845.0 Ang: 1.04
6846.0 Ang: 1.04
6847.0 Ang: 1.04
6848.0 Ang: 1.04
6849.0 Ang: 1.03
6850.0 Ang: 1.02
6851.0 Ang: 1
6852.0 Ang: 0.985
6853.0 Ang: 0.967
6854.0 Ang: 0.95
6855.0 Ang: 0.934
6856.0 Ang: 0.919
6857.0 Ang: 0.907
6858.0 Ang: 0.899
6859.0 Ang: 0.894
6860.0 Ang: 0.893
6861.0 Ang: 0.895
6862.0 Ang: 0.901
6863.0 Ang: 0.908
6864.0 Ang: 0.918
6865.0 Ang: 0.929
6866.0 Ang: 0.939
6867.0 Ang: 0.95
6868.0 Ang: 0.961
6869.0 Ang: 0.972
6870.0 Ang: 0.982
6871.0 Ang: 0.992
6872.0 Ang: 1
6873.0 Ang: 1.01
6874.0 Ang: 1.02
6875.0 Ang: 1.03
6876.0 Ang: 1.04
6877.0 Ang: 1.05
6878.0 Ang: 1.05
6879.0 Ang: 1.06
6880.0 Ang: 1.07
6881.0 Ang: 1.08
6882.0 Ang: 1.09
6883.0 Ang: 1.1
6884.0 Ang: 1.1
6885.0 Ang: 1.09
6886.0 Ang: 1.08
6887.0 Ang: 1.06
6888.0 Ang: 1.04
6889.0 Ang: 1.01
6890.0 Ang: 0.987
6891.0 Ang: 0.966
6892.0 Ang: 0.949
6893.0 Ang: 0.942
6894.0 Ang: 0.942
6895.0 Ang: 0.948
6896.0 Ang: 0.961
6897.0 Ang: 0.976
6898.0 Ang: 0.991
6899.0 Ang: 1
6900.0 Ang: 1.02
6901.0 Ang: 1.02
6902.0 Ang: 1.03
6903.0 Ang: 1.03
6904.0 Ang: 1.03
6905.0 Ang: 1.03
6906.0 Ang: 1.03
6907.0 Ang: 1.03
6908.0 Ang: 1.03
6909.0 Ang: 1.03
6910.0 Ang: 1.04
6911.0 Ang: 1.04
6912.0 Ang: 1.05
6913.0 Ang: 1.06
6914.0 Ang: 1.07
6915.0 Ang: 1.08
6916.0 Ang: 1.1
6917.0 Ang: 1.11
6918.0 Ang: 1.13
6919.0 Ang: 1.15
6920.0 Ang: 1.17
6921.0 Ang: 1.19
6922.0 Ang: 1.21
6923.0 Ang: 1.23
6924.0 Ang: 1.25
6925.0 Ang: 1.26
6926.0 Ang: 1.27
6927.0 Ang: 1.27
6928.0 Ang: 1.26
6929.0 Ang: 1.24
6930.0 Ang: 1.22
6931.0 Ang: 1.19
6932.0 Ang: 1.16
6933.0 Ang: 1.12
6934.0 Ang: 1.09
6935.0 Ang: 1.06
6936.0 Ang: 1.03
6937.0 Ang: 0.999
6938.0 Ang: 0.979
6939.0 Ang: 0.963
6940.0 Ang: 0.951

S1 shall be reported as 1.04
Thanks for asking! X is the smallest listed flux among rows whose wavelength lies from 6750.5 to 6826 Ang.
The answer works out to 0.933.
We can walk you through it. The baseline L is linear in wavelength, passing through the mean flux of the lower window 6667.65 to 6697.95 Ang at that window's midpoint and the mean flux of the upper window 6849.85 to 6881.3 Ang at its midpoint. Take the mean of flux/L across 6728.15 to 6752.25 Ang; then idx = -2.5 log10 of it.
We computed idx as -0.08 mag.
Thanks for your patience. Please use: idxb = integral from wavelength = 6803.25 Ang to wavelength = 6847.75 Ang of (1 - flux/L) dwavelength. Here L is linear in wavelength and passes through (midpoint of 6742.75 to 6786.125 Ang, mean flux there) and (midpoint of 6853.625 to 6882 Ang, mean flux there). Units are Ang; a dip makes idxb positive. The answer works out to -3.3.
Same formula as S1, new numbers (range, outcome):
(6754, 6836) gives 1.05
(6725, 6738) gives 1.04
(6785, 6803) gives 1.03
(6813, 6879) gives 1.02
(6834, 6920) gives 1.01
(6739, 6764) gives 0.992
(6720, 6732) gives 0.994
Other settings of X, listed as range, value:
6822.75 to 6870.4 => 0.893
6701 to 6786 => 0.912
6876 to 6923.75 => 0.942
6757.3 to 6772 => 0.935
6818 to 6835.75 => 0.962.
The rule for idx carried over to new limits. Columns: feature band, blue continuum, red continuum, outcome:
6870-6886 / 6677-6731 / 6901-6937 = 0.04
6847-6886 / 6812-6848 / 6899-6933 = 0.10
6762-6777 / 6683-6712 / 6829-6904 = -0.10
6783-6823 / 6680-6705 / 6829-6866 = -0.11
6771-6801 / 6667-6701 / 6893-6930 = -0.02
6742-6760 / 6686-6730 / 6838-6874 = -0.03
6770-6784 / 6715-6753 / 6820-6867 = -0.06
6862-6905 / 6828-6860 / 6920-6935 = 0.09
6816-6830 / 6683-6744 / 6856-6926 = -0.11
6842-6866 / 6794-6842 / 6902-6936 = 0.13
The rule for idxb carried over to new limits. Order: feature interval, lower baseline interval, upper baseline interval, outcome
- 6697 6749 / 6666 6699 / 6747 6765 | -1.23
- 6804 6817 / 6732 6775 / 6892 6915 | -0.98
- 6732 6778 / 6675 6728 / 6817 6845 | -1.56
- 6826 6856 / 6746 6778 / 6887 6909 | 0.01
